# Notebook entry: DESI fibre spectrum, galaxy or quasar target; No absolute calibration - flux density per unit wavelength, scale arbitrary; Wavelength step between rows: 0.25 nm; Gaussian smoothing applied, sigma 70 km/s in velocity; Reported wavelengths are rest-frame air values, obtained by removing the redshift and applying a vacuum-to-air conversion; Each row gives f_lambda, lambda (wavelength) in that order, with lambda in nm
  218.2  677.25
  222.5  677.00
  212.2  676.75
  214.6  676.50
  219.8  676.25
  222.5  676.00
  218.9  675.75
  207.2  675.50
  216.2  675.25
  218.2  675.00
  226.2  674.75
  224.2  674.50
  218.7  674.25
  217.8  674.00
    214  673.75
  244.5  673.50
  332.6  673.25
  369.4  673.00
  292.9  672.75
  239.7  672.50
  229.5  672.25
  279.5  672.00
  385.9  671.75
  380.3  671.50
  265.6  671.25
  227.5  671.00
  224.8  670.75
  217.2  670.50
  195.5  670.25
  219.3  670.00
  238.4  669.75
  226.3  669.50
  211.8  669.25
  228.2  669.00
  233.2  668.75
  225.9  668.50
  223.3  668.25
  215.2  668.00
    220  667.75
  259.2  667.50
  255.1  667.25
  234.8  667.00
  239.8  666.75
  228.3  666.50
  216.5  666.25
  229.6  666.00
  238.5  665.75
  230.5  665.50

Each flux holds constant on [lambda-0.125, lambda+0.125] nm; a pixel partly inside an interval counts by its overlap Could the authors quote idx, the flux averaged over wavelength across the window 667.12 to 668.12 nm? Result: 237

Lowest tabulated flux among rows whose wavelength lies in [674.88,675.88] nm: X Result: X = 207.2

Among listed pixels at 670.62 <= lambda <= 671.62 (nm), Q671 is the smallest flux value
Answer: 224.8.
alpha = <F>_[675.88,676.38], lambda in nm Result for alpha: 221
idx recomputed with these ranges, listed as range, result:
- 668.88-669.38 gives 220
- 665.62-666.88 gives 231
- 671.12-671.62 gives 321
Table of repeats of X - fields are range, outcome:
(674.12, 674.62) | 218.7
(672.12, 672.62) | 229.5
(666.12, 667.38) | 216.5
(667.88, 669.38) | 211.8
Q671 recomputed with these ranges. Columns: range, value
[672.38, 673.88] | 214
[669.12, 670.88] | 195.5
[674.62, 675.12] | 218.2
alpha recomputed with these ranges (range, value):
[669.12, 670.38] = 218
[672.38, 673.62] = 296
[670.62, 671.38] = 240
